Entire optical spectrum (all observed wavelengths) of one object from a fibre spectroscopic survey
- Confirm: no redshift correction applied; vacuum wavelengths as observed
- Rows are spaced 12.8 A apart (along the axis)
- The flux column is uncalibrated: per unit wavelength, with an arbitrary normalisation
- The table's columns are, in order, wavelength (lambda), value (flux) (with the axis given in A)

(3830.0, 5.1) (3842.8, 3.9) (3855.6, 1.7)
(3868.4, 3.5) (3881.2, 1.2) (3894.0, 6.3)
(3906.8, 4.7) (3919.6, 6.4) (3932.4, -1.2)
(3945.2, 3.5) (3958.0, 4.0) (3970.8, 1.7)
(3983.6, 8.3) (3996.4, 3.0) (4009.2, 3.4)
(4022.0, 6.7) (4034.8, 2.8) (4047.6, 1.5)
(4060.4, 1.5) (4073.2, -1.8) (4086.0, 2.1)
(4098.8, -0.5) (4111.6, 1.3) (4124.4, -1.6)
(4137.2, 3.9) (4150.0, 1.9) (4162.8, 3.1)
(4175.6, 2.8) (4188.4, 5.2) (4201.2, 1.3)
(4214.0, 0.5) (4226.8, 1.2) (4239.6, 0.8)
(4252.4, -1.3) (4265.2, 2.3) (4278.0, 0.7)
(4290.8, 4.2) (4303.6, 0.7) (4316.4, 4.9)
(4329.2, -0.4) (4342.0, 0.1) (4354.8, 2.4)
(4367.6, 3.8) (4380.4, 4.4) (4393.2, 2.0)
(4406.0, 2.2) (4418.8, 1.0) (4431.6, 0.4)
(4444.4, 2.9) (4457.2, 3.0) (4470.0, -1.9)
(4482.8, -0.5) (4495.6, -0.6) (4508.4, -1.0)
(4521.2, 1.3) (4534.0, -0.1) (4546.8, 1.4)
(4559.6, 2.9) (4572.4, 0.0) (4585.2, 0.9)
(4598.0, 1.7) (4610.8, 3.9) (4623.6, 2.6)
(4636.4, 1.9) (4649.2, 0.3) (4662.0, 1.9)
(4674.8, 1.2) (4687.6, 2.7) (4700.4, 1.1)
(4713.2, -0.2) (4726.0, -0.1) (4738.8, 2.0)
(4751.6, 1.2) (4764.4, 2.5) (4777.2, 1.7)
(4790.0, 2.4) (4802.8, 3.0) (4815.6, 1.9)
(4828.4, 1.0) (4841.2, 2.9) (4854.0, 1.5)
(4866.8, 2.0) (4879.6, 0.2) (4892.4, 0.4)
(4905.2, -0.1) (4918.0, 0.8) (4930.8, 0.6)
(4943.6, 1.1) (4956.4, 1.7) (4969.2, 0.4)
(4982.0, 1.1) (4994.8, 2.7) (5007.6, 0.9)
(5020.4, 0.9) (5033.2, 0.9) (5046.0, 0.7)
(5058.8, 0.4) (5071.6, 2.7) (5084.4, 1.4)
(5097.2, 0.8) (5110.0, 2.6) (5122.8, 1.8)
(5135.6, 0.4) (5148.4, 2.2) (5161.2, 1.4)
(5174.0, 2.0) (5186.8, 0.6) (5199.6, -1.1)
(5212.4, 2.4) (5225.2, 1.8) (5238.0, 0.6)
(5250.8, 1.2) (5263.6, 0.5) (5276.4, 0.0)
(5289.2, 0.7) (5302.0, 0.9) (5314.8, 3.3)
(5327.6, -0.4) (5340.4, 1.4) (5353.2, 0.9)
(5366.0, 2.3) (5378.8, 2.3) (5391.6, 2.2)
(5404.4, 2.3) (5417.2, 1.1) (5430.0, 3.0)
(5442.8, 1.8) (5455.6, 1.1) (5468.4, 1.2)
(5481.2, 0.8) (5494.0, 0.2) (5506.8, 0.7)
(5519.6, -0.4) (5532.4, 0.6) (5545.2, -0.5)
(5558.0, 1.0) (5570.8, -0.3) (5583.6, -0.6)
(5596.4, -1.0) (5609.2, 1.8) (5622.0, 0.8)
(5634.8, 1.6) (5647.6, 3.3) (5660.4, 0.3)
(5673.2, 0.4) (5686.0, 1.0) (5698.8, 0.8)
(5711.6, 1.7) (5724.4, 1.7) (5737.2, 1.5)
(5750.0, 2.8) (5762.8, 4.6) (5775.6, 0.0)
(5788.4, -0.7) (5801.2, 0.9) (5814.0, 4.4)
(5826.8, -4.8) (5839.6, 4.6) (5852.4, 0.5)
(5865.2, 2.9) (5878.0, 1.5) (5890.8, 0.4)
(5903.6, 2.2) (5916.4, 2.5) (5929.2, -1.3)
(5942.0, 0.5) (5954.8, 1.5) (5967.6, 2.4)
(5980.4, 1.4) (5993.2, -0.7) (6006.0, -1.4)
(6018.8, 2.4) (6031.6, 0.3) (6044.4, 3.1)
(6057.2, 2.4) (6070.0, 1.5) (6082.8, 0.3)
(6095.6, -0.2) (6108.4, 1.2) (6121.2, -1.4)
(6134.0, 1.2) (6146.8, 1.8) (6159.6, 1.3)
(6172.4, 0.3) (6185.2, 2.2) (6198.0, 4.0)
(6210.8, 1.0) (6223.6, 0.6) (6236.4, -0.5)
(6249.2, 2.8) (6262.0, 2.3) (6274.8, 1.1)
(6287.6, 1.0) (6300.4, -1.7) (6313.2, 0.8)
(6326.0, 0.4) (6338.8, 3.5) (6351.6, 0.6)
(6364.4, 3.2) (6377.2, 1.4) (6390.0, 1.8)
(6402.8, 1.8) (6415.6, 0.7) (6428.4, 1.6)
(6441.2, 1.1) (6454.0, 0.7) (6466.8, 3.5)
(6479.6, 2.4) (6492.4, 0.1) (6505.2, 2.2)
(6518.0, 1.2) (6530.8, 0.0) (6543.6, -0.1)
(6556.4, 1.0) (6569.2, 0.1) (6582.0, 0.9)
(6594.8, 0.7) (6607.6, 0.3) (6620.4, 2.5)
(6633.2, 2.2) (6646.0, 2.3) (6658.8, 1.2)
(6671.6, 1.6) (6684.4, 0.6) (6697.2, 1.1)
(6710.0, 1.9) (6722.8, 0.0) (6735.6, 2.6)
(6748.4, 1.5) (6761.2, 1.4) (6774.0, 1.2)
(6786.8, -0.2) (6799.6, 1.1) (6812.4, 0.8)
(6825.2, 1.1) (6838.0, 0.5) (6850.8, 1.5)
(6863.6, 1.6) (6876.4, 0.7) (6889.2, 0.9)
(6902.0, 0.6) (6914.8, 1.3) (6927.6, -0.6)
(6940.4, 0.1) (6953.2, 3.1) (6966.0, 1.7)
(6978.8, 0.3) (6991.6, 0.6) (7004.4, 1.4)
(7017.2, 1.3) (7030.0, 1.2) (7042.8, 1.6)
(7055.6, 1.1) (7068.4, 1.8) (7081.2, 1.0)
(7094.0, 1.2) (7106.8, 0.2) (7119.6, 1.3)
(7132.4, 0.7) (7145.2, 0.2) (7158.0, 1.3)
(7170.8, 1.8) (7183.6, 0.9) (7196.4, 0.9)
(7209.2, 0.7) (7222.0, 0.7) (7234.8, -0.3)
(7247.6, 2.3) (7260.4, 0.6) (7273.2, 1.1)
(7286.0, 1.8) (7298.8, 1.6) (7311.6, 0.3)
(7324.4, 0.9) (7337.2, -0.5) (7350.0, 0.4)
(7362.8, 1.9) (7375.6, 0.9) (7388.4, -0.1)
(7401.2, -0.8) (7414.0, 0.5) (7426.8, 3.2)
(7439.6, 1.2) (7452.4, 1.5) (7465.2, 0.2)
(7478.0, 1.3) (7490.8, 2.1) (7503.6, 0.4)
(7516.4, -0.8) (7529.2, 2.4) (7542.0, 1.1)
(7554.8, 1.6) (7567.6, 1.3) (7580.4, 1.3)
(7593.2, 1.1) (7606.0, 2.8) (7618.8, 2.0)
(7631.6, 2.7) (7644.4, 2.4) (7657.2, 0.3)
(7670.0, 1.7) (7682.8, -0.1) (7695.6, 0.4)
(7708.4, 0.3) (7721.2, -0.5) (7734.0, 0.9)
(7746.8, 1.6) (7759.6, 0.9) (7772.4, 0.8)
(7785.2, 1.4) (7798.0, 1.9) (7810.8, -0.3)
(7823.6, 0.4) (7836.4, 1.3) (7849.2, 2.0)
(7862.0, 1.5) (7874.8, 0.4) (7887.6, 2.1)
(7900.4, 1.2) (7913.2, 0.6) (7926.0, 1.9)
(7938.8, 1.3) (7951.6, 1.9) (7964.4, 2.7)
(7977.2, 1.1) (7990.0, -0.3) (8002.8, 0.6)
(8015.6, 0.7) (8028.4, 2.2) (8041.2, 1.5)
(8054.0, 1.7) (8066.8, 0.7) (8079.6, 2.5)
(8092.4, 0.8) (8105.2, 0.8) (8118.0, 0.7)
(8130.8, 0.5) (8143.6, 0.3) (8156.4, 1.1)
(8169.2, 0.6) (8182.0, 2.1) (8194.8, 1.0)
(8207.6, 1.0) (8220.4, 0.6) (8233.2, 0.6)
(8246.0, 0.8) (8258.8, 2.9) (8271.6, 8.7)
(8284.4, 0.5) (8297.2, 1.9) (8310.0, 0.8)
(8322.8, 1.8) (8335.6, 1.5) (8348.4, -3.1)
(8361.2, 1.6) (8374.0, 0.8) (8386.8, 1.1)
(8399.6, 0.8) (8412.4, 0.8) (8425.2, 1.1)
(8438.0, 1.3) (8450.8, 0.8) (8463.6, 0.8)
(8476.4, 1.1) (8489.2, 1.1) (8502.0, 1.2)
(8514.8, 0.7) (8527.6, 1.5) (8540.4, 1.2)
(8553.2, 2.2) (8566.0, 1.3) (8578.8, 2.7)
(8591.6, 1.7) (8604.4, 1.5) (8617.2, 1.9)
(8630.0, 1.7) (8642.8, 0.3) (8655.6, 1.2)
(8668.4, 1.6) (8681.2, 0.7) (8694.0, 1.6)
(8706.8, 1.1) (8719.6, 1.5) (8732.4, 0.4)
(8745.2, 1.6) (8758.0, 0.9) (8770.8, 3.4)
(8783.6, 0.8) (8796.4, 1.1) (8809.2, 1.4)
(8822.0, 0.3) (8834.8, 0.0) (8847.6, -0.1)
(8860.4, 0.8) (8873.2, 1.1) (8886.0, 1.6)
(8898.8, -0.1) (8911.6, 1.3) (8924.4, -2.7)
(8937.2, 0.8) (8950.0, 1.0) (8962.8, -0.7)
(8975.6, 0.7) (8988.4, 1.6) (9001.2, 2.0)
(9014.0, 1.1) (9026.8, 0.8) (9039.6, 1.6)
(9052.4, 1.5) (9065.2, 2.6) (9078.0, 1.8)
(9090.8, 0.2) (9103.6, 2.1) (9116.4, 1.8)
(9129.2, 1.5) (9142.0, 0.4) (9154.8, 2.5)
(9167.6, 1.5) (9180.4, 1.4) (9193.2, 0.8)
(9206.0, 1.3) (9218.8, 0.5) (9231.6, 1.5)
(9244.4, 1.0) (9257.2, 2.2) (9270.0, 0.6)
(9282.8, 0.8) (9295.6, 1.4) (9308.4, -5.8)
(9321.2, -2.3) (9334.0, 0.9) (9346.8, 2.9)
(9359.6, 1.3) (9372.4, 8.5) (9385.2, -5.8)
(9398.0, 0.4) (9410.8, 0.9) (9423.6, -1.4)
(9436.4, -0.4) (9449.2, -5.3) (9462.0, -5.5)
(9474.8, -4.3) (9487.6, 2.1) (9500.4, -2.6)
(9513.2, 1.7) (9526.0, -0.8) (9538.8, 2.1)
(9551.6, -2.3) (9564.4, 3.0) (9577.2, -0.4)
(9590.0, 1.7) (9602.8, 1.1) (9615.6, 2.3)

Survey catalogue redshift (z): 1.22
